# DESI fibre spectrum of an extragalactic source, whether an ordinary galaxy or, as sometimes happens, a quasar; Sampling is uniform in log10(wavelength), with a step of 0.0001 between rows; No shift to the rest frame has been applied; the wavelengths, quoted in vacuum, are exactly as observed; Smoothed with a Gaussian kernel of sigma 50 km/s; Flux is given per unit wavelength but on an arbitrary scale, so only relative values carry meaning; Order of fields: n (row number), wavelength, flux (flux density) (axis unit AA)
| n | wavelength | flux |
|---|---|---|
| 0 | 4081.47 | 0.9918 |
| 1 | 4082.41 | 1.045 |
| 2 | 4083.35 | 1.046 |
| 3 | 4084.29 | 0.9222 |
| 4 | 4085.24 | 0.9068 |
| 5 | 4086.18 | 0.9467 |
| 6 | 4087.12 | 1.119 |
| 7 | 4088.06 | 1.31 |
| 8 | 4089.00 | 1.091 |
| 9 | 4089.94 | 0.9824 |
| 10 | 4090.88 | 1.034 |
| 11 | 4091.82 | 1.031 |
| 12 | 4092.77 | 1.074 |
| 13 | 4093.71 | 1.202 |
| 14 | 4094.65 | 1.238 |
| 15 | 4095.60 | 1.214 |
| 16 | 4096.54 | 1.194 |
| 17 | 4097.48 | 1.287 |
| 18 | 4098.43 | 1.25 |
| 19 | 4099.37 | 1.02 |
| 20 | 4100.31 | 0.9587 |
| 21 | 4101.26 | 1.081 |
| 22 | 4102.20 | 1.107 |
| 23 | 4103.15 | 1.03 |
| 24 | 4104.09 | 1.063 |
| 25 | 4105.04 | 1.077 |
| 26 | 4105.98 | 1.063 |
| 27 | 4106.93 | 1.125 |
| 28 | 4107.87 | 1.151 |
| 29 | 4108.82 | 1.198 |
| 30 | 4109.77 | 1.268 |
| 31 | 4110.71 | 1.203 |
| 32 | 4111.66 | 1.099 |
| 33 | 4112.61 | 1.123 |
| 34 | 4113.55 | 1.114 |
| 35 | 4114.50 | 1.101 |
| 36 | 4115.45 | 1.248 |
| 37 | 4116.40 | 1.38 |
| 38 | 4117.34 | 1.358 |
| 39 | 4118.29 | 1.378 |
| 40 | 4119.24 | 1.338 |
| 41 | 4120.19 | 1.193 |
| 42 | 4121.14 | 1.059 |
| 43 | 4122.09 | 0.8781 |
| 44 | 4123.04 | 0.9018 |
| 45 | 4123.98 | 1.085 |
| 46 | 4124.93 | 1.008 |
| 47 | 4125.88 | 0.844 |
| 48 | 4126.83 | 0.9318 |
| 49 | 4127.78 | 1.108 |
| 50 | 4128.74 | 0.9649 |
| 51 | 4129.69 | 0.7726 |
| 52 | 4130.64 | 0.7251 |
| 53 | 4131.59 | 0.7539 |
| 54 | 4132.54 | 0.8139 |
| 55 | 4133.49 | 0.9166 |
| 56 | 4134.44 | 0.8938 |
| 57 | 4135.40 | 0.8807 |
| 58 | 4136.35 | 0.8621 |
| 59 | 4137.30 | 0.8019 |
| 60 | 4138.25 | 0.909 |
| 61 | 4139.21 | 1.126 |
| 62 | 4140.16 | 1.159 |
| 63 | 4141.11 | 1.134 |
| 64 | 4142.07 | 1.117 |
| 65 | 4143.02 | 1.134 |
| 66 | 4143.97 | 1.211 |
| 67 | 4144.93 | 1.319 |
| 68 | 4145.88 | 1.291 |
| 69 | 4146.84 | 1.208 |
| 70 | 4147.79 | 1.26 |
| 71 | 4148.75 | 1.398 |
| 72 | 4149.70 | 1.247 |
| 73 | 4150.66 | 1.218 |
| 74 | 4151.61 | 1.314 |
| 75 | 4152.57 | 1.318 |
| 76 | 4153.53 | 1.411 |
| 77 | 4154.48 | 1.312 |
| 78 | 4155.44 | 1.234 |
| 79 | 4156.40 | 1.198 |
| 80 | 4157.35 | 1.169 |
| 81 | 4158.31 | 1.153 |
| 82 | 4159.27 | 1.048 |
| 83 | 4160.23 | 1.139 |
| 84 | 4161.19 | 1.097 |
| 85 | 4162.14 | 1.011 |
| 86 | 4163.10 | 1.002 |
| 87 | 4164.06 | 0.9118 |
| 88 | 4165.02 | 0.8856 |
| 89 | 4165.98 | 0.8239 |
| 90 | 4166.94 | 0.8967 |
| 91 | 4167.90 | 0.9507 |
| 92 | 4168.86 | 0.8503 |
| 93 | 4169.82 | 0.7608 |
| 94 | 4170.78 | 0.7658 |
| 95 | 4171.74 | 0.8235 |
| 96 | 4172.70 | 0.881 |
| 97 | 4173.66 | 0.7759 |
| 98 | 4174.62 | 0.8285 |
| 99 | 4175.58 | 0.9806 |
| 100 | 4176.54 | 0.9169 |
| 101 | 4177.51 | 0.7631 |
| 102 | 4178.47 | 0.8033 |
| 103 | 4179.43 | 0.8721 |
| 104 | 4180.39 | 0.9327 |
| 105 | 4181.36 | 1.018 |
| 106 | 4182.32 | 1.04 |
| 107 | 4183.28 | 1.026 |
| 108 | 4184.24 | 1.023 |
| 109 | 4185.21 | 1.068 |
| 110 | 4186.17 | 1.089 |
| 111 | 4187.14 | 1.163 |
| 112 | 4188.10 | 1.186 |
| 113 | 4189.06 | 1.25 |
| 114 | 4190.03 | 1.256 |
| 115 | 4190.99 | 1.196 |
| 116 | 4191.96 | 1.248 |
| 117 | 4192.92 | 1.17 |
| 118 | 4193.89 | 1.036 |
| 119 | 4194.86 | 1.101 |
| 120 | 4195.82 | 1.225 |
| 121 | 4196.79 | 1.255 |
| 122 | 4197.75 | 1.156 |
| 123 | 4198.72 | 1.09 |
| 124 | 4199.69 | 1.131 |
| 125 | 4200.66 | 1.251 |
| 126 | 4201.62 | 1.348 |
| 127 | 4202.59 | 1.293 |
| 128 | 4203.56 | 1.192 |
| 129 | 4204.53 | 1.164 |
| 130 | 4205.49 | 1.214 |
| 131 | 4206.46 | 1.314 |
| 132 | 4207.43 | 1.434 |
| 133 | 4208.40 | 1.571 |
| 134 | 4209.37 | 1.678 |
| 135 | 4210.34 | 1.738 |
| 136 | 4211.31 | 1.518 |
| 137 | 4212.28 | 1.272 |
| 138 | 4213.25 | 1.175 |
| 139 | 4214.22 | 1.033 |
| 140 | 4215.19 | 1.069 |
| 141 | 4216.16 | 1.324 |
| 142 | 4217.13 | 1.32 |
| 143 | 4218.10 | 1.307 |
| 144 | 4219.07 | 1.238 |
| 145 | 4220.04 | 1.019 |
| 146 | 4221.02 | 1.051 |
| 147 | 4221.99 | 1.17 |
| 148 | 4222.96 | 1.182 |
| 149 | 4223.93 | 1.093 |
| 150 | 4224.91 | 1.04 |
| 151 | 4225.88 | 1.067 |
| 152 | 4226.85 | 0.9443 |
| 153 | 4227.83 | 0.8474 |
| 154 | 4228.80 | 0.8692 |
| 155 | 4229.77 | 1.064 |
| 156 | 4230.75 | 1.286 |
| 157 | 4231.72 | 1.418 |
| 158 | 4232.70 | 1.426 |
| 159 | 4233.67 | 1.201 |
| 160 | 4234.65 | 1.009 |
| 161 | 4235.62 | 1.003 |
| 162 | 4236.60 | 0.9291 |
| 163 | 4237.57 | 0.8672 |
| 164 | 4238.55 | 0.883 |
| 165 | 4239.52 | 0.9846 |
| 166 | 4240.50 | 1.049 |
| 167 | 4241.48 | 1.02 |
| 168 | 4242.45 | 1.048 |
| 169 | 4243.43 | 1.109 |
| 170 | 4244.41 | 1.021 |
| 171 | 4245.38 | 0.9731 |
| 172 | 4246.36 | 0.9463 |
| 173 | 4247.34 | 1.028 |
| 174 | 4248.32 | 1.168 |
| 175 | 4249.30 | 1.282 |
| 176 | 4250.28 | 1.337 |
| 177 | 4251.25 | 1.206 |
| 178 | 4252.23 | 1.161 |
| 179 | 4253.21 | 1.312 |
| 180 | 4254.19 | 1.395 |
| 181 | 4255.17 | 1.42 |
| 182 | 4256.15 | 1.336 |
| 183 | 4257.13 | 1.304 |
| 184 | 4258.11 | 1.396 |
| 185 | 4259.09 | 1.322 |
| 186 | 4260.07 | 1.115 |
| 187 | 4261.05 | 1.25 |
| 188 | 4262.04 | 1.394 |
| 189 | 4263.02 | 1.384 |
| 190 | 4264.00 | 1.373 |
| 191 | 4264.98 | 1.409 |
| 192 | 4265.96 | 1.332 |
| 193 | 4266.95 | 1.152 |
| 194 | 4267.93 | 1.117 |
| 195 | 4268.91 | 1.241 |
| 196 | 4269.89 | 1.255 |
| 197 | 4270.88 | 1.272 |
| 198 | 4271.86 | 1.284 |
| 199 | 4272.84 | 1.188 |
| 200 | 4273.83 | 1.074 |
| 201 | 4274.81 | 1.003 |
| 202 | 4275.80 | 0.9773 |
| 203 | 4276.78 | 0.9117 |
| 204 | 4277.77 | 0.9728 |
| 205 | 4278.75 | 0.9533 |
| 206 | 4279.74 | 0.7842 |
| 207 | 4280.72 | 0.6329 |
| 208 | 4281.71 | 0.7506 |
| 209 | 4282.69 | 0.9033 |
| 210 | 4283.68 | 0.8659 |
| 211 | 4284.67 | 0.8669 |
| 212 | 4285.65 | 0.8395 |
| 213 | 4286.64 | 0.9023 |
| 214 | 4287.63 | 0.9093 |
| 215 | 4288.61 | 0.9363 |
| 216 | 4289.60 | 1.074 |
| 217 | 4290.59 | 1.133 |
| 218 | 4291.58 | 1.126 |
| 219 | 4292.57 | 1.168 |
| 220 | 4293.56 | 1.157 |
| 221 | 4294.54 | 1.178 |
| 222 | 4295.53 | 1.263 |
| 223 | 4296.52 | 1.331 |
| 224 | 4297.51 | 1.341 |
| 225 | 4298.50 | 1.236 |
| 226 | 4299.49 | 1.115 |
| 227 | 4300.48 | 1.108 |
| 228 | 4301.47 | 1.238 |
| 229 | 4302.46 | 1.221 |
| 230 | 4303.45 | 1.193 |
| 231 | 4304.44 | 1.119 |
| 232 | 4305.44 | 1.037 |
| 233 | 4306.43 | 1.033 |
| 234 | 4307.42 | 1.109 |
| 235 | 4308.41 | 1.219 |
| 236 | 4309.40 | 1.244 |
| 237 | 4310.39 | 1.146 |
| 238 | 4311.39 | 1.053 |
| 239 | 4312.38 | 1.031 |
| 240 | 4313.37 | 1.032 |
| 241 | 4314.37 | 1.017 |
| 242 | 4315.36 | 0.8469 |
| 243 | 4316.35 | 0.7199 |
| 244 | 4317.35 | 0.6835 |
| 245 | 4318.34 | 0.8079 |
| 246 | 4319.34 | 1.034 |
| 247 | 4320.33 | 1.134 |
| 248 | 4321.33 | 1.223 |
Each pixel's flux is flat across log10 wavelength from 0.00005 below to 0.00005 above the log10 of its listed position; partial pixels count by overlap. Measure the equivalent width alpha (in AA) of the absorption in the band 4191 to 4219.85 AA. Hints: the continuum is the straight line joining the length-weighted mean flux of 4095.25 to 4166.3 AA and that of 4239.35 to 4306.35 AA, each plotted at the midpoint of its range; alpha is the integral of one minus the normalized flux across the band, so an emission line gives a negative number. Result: -3.9 AA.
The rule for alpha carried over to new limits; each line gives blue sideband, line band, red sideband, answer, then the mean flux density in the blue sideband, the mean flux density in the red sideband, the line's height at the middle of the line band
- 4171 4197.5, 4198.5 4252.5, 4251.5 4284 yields -3.6 AA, 1.03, 1.16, 1.1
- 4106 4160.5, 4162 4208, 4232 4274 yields 3.8 AA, 1.11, 1.19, 1.15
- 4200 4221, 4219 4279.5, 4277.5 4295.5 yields -1.3 AA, 1.3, 0.961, 1.13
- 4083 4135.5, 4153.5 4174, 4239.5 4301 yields 1.8 AA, 1.07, 1.13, 1.09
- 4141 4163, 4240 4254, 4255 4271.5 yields 1.7 AA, 1.21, 1.3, 1.28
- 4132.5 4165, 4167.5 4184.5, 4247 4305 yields 3.6 AA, 1.12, 1.15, 1.13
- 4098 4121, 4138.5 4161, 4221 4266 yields -1.1 AA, 1.16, 1.16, 1.16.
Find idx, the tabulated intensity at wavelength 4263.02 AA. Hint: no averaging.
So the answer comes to 1.384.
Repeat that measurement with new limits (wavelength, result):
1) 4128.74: 0.9649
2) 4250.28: 1.337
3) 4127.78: 1.108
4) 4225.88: 1.067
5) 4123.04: 0.9018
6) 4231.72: 1.418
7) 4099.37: 1.02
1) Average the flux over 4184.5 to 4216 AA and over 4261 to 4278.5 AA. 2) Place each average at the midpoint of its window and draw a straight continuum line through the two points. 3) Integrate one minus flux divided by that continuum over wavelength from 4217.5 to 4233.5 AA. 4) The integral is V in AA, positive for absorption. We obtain 1.3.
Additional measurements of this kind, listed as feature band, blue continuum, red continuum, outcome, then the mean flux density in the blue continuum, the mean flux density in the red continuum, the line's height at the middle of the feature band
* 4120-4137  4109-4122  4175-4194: 3.81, 1.21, 1.05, 1.18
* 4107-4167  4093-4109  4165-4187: -4.44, 1.13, 0.908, 1.02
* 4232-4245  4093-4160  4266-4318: 0.36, 1.12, 1.06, 1.08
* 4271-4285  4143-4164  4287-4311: 2.52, 1.21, 1.15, 1.16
